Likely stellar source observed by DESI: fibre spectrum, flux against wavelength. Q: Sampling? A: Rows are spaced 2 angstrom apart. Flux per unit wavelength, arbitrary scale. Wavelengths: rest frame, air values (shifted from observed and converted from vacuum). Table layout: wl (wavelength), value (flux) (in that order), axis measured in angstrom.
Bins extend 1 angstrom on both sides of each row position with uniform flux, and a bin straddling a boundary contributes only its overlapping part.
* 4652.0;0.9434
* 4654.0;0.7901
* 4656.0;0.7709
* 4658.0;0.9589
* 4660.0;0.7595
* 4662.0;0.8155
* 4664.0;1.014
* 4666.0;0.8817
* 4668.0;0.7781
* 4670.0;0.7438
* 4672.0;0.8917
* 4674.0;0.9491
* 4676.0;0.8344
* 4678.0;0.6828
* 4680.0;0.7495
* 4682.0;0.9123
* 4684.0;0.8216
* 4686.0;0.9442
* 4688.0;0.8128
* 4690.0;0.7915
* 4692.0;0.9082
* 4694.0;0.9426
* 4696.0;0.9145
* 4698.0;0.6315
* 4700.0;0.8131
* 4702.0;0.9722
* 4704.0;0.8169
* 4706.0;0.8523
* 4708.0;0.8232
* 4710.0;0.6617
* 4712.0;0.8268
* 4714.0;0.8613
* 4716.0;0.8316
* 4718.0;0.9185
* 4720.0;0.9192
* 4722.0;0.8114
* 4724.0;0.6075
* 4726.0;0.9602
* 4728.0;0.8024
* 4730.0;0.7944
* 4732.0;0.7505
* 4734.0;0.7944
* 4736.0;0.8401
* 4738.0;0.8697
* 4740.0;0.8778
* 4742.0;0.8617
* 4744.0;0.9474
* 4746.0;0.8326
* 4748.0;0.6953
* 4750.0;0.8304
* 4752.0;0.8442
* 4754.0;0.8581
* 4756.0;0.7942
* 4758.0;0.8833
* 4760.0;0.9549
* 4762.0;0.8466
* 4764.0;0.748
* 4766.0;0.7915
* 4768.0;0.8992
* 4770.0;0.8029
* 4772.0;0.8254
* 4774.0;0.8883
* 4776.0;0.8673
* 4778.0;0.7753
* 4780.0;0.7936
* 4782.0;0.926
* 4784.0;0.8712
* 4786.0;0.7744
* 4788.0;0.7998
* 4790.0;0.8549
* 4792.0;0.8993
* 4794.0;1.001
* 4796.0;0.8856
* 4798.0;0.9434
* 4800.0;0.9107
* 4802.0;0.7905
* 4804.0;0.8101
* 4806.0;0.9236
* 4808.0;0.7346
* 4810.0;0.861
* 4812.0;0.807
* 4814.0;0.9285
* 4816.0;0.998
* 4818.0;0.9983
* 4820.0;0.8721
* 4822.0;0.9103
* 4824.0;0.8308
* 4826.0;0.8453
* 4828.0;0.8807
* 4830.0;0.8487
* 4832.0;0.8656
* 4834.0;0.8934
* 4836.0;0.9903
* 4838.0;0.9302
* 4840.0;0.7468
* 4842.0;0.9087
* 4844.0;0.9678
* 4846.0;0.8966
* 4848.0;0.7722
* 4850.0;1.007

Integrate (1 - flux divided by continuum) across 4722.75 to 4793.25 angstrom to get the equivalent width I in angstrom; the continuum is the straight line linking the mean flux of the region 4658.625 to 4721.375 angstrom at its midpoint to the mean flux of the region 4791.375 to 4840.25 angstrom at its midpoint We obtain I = 2.61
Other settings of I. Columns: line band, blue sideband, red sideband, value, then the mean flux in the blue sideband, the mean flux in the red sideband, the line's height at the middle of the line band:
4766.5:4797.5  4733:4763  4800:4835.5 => 0.1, 0.849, 0.873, 0.861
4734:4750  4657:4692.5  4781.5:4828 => 0.4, 0.846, 0.877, 0.862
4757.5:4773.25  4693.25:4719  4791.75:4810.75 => 0.3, 0.835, 0.875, 0.86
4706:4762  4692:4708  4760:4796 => 1.2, 0.851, 0.849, 0.85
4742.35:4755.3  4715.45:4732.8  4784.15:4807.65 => 0.0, 0.822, 0.868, 0.838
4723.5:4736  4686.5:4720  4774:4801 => 0.8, 0.84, 0.87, 0.85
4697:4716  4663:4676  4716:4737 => 0.7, 0.873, 0.82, 0.839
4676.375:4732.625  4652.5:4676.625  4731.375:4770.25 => 1.2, 0.851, 0.838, 0.845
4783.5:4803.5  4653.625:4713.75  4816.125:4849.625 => 0.1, 0.836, 0.89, 0.876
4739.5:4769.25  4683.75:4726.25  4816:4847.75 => 0.5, 0.836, 0.893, 0.858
